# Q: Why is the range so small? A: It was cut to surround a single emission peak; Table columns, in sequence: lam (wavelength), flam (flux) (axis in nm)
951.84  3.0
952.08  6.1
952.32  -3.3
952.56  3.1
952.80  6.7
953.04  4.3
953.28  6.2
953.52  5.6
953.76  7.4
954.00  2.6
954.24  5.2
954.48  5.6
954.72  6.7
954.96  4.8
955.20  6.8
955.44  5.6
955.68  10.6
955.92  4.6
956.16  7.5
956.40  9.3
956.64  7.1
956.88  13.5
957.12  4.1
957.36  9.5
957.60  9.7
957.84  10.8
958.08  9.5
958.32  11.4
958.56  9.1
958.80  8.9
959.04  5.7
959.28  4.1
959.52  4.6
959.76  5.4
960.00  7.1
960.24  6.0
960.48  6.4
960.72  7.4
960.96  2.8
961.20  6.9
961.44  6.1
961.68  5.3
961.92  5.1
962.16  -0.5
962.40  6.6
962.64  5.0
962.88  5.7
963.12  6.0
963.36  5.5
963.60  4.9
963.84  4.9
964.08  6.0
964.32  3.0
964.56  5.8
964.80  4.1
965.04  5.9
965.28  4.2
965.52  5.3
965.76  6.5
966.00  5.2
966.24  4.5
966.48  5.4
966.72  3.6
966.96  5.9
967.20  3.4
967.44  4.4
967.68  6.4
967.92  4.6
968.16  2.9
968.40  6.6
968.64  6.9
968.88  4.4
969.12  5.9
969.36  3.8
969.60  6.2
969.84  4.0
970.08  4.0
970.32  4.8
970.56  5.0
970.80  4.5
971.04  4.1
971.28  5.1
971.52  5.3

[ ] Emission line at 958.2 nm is [O III] 5007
